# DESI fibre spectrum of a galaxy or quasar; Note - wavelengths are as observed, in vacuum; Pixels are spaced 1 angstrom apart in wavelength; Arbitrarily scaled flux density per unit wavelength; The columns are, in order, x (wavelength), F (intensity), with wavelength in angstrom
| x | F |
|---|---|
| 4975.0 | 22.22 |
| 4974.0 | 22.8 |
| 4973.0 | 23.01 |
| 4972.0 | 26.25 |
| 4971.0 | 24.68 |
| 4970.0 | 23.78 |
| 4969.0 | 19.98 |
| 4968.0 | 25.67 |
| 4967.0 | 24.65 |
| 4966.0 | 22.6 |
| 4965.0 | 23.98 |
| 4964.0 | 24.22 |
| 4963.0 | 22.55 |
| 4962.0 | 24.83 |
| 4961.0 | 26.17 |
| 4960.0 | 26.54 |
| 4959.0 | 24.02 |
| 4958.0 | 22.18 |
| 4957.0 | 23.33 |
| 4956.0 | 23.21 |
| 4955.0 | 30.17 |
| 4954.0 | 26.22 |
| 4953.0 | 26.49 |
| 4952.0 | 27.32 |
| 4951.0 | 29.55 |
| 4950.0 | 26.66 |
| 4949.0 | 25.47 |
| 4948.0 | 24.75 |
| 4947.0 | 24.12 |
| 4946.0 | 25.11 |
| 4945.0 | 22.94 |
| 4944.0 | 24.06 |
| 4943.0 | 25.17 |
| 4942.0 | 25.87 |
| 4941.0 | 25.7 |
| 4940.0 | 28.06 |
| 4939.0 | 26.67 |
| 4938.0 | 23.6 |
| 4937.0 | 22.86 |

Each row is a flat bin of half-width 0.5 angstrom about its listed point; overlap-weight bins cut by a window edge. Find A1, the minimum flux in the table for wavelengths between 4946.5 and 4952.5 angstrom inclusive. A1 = 24.12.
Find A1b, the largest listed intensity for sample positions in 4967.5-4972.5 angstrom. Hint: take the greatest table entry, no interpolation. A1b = 26.25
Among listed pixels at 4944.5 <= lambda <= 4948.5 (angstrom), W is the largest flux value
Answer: 25.11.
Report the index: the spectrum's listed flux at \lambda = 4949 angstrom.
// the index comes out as 25.47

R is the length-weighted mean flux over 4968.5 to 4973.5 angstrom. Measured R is 23.5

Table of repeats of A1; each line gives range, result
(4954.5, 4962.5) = 22.18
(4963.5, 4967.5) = 22.6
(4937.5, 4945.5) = 22.94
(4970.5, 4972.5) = 24.68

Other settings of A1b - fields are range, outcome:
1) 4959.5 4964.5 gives 26.54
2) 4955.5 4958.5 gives 23.33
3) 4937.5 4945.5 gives 28.06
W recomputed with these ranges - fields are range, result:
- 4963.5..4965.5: 24.22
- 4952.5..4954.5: 26.49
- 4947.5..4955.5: 30.17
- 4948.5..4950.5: 26.66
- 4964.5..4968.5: 25.67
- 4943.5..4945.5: 24.06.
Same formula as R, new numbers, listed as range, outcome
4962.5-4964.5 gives 23.4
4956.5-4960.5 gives 24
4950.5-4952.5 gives 28.4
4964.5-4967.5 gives 23.7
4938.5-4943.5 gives 26.3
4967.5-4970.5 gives 23.1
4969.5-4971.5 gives 24.2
